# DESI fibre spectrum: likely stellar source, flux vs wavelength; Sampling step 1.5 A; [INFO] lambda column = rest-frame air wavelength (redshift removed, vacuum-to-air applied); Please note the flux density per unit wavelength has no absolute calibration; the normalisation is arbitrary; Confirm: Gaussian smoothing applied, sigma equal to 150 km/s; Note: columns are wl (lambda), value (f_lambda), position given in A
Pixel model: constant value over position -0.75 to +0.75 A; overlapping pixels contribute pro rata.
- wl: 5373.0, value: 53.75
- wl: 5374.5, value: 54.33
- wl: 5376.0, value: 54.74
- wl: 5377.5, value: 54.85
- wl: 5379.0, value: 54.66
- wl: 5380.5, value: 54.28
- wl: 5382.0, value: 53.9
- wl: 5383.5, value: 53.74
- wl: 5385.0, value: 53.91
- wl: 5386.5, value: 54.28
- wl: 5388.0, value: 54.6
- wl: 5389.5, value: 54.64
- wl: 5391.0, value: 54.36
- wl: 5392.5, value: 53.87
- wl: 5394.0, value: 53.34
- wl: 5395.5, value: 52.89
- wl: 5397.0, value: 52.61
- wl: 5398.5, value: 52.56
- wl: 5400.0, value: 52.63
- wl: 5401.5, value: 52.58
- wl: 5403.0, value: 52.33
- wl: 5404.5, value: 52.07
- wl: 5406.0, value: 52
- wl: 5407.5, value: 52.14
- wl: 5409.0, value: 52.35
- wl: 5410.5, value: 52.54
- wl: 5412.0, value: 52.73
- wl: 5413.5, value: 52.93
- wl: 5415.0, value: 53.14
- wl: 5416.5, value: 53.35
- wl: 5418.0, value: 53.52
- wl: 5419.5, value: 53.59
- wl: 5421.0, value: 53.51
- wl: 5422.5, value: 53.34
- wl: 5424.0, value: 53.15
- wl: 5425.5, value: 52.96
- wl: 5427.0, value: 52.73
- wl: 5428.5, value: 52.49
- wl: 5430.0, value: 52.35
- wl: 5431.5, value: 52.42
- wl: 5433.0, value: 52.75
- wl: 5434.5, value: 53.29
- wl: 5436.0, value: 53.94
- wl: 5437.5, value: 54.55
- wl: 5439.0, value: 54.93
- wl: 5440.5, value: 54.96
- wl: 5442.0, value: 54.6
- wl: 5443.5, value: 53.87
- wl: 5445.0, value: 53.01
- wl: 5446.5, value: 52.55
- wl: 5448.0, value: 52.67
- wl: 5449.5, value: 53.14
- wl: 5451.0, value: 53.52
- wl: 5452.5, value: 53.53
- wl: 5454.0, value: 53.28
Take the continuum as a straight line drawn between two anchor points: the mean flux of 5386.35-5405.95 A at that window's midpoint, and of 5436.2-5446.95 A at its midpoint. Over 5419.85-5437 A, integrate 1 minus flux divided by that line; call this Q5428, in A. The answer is 0.3 A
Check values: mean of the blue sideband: 53.2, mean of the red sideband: 54.1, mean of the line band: 53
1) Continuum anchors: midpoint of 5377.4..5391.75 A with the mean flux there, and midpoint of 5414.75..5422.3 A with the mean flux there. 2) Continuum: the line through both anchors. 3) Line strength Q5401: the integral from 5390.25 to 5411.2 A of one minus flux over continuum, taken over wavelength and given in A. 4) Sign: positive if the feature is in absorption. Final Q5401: 0.4 A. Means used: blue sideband 54.3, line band 52.7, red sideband 53.4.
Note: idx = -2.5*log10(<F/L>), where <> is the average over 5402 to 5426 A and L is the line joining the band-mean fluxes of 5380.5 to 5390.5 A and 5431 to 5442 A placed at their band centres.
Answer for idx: 0.02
